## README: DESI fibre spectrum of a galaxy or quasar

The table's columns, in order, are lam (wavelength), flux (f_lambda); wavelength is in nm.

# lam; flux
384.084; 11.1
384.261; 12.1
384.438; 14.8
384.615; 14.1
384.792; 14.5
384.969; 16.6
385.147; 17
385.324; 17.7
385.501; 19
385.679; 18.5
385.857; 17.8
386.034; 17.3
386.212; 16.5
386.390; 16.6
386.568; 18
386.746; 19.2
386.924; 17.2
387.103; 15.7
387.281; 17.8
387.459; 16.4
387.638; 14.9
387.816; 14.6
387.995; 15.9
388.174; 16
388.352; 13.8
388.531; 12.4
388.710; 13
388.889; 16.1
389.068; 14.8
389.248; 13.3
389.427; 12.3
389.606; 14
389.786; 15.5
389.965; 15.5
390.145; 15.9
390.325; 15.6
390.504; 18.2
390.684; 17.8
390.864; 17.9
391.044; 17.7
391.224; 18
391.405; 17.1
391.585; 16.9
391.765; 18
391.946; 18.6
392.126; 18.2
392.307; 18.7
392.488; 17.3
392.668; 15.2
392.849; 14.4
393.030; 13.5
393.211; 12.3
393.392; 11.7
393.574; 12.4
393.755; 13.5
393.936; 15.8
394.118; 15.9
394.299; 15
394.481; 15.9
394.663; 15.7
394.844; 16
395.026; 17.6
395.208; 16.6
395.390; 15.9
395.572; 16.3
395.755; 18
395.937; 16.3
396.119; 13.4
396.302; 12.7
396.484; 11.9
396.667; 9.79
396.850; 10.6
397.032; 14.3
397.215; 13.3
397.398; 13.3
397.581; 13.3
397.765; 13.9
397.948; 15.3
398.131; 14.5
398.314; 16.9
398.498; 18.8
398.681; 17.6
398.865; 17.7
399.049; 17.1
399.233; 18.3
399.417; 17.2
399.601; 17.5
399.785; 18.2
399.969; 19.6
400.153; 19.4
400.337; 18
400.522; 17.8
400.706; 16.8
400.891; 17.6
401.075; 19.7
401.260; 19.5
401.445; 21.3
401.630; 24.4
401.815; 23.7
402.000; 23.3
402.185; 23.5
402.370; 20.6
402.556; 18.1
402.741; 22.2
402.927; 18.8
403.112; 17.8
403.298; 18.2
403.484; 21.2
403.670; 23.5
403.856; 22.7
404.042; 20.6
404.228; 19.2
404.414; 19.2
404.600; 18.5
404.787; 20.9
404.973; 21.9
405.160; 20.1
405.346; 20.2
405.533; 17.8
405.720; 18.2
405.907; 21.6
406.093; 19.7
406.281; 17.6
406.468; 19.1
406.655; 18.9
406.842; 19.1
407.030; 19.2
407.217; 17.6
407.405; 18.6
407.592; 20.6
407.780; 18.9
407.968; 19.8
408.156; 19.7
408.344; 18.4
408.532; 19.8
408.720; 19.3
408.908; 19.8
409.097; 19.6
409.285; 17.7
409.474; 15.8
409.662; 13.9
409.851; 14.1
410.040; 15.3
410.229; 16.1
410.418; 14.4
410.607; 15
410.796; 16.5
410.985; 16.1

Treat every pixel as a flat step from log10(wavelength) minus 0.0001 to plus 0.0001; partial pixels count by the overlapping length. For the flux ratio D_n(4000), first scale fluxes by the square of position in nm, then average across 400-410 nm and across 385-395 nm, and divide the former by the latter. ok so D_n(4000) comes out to 1.31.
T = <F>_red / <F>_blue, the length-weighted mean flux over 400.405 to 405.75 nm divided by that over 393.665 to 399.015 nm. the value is 1.35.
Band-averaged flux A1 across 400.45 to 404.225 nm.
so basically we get 20.5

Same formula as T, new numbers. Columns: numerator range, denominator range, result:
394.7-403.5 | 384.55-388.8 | 1.07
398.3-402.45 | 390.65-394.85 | 1.21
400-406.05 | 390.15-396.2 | 1.25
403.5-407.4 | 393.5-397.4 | 1.36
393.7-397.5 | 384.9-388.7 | 0.89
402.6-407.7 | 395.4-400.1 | 1.27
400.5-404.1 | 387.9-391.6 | 1.32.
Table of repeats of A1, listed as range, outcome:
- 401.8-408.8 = 19.9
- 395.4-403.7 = 17.5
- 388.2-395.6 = 15.6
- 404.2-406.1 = 19.8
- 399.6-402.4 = 20.1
